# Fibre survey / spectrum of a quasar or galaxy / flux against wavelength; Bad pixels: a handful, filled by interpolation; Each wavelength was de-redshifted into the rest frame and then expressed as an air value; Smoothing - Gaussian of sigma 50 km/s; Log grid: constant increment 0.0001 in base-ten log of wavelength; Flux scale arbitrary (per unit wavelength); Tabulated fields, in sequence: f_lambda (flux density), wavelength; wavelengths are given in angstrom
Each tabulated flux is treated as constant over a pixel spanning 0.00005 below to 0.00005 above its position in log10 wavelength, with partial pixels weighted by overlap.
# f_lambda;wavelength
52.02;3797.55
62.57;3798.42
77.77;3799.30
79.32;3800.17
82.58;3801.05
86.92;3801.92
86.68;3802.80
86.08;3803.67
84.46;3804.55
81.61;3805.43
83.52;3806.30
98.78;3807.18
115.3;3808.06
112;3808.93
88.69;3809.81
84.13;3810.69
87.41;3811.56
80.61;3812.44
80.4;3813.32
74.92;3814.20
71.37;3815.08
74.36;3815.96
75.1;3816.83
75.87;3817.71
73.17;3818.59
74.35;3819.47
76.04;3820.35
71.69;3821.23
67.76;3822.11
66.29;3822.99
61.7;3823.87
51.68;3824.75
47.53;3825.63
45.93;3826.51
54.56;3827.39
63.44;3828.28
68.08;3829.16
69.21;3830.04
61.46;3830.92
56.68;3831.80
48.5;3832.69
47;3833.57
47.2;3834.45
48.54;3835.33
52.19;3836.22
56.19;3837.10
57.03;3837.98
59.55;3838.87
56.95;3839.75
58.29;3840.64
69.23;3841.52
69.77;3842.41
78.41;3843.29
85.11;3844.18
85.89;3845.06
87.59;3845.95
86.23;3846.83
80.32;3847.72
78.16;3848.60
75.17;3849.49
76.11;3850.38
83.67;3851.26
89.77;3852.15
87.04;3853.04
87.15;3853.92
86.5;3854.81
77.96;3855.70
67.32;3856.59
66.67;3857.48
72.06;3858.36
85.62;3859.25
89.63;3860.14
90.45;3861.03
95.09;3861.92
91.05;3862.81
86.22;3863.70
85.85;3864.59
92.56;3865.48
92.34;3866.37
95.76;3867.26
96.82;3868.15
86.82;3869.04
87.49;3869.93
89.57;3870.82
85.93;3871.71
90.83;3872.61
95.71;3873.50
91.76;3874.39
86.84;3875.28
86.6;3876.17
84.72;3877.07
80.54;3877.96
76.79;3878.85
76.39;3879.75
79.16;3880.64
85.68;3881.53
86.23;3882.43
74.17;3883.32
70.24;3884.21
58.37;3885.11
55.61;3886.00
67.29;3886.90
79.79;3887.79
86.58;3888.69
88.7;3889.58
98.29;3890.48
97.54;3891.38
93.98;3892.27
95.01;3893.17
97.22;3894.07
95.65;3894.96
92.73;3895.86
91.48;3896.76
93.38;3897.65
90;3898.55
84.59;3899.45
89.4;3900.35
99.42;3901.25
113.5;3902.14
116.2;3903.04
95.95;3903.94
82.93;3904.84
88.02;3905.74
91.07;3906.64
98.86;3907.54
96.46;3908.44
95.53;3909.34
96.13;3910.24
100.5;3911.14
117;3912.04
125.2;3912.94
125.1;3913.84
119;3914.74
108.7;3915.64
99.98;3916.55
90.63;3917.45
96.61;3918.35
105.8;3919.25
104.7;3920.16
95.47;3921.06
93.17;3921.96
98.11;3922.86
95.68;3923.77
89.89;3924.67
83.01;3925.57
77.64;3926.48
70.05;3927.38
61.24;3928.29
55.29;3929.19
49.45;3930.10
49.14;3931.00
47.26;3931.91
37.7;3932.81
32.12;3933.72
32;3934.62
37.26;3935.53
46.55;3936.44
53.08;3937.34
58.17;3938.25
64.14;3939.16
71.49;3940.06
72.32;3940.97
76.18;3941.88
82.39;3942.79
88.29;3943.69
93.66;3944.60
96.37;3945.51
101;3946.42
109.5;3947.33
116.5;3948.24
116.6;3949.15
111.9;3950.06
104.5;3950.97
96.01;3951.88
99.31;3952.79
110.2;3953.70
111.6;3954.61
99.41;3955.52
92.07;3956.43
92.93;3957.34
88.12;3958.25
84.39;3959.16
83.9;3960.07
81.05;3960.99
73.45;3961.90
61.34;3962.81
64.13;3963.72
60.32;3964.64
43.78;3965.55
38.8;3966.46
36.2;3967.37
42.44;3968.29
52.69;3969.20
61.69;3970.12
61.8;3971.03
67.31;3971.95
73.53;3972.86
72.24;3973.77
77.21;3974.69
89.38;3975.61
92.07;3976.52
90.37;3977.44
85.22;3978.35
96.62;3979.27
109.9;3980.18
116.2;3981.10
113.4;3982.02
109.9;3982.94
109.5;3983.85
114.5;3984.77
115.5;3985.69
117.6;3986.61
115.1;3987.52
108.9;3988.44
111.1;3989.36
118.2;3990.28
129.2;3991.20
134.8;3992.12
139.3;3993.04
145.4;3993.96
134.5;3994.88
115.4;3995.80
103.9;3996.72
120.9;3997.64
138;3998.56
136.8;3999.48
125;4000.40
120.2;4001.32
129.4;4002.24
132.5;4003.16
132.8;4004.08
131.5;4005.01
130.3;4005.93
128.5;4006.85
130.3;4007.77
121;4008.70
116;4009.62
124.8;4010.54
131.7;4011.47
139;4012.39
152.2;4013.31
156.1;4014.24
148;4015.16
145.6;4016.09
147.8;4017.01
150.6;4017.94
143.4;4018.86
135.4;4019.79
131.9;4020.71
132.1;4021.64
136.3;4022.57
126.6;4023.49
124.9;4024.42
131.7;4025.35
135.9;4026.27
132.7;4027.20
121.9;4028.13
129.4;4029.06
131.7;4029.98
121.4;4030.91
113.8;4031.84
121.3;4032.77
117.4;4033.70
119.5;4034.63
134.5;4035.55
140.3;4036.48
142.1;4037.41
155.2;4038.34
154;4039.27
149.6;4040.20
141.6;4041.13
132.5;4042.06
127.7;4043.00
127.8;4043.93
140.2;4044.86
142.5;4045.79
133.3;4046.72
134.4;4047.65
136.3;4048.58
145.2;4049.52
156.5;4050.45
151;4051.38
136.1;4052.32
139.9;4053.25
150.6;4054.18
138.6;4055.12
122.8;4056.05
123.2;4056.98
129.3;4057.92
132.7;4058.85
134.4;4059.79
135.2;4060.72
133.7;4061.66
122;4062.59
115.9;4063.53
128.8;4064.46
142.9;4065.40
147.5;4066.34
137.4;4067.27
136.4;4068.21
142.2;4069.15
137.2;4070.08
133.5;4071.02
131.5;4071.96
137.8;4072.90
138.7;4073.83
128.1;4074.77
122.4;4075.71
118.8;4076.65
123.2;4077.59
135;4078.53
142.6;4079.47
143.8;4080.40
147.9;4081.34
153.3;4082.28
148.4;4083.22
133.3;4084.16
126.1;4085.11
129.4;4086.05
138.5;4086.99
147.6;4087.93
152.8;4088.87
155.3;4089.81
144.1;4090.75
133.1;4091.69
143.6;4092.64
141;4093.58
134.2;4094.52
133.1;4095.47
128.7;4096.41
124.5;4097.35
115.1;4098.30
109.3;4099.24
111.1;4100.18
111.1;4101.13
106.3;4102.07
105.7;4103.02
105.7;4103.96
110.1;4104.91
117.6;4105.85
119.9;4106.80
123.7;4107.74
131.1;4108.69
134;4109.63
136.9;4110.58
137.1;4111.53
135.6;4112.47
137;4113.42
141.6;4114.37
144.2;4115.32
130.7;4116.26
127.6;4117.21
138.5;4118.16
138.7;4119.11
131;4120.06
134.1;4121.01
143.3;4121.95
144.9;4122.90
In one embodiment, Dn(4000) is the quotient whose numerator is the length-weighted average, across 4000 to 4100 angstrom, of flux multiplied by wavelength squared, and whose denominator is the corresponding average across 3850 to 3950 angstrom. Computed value 1.70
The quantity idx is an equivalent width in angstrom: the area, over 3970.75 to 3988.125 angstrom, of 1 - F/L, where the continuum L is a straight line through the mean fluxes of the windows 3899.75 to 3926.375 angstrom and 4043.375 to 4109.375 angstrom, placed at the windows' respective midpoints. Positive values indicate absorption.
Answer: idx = 2.58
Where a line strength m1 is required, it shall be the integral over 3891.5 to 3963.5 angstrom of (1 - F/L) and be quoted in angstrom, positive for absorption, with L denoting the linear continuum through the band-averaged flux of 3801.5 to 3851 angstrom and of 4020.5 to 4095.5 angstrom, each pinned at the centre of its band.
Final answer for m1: 8.4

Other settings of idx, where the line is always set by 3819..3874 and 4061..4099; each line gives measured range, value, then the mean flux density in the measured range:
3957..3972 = 5.84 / 64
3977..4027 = -4.84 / 126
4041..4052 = -1.06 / 139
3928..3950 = 6.56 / 69.5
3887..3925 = -3.32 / 97.7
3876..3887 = 1.03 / 75.5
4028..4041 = -0.96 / 133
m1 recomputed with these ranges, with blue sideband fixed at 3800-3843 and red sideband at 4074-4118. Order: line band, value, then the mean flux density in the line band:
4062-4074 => -0.9 angstrom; 135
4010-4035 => -4.1 angstrom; 133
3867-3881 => -0.8 angstrom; 86.9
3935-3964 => 3.9 angstrom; 85.6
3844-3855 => -1.0 angstrom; 83.7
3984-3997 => -1.7 angstrom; 122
